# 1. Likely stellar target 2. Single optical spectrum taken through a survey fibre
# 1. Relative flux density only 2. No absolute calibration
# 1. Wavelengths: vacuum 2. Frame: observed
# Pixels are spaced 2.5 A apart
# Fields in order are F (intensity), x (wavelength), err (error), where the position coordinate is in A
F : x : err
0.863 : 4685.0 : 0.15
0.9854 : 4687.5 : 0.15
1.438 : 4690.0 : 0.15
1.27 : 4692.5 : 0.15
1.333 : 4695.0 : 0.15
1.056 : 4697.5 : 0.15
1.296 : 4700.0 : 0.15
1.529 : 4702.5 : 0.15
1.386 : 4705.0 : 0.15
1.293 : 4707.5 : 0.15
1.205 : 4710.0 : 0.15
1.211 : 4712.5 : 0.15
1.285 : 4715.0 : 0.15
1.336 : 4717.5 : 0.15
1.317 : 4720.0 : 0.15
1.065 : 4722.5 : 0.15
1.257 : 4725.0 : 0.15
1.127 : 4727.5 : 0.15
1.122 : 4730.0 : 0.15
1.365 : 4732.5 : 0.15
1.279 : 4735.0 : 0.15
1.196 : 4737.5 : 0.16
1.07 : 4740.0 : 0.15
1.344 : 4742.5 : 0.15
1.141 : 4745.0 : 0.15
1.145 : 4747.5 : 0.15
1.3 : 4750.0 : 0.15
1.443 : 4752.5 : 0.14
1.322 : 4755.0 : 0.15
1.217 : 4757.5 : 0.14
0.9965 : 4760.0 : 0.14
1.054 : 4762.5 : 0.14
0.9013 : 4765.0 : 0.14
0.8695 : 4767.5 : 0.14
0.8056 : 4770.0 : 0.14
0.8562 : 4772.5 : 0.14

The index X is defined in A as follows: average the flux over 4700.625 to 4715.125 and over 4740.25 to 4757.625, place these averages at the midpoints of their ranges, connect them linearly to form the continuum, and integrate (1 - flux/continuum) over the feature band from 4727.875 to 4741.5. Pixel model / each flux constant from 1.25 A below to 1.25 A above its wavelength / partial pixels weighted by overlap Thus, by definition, 0.9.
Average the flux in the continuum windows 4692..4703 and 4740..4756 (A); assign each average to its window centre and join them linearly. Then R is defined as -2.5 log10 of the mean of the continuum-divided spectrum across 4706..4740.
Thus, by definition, 0.04 mag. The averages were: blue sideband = 1.28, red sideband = 1.27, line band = 1.23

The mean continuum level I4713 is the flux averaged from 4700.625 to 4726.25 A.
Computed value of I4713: 1.29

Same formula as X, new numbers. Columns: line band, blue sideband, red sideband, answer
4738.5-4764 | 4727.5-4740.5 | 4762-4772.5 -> -3.9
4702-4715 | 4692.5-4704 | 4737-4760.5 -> -0.2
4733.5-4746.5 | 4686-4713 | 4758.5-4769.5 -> -1.7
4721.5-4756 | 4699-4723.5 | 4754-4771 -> -2.5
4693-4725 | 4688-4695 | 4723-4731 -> -1.0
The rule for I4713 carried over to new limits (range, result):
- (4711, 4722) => 1.27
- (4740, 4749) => 1.19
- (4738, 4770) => 1.14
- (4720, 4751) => 1.2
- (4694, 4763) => 1.24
